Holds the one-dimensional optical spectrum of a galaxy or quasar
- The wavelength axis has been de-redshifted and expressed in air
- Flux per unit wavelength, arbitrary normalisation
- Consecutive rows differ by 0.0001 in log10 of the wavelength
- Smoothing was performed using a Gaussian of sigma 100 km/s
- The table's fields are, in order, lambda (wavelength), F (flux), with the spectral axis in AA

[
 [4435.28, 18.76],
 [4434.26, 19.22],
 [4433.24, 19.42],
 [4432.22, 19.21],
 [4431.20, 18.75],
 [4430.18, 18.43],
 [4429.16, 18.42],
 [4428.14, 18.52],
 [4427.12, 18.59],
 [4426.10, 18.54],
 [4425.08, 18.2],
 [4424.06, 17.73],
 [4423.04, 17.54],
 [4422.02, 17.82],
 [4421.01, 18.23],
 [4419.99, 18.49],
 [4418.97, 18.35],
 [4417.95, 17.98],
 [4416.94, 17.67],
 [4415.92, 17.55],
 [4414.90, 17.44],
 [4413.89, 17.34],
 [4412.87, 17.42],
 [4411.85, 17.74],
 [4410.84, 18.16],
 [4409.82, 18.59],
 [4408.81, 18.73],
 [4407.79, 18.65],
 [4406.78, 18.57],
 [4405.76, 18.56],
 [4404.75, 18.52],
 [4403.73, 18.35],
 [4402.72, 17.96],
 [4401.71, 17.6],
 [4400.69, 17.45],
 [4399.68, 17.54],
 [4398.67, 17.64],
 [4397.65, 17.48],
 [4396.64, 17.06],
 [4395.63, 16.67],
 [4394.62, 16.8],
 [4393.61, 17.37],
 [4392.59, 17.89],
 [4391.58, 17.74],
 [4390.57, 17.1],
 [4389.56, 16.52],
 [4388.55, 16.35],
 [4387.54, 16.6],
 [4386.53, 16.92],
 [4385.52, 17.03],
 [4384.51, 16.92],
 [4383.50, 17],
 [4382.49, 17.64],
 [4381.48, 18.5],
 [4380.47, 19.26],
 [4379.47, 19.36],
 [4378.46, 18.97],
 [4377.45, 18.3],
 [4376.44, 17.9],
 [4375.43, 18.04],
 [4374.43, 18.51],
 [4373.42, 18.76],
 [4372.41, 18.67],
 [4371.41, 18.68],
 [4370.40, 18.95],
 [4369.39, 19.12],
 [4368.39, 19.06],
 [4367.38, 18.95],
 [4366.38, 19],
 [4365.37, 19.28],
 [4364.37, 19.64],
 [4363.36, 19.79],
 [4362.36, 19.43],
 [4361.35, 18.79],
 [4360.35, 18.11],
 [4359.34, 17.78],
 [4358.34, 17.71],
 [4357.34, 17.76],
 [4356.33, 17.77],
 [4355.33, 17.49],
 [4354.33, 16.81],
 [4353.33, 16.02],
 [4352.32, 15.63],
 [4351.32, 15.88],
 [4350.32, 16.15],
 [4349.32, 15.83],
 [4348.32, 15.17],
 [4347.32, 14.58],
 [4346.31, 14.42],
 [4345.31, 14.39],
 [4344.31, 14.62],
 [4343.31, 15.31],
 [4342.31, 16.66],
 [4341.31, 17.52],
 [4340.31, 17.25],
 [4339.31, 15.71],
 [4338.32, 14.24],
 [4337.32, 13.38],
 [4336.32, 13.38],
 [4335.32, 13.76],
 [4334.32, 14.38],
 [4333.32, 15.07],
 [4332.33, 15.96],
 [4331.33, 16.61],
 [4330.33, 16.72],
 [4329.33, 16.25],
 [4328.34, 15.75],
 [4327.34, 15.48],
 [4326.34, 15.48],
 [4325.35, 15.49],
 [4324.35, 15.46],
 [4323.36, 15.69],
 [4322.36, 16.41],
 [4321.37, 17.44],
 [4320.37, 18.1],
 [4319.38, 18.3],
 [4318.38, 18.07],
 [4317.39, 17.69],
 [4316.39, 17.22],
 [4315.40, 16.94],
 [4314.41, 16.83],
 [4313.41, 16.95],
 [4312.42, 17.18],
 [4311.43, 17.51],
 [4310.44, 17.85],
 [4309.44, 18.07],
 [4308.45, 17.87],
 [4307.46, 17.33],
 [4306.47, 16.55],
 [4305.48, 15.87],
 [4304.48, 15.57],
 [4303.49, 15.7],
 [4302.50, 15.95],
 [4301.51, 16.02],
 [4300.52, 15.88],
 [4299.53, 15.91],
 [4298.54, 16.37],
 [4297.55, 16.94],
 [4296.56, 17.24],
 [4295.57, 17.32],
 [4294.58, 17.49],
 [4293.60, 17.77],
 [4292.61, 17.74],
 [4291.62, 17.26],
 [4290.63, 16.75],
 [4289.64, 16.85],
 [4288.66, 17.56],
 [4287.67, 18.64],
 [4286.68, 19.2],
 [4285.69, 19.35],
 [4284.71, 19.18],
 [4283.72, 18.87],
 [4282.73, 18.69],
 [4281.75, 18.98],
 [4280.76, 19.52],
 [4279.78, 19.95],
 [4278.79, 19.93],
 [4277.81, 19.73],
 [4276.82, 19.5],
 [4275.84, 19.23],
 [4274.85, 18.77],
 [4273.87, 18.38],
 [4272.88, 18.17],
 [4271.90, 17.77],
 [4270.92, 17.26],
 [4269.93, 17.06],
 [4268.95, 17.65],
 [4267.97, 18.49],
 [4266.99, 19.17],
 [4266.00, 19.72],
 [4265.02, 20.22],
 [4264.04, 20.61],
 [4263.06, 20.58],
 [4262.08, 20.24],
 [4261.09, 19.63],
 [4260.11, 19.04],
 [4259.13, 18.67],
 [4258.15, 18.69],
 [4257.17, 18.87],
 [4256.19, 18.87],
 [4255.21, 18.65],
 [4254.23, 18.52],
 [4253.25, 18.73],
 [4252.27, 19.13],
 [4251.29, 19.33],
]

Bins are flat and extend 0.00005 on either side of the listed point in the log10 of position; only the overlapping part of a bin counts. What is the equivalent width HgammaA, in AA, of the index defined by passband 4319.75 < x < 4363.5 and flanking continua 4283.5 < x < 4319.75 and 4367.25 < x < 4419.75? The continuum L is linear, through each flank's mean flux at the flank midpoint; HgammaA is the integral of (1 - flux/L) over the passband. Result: 3.5 AA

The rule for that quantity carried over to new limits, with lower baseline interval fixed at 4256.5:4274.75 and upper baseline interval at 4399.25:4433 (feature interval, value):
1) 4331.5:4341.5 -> 1.9 AA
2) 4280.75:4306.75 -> 2.0 AA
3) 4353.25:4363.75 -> 0.2 AA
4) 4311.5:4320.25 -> 0.6 AA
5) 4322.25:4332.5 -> 1.5 AA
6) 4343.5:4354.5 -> 1.9 AA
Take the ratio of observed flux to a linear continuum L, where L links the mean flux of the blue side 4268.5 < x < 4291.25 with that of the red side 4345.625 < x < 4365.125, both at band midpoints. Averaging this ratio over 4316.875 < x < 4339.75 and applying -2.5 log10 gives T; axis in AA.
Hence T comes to 0.11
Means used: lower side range 18.6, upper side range 17.1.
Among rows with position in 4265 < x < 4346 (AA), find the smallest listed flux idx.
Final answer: 13.38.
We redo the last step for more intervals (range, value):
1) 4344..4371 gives 14.39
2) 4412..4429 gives 17.34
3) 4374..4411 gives 16.35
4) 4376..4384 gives 17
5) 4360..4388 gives 16.6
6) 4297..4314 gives 15.57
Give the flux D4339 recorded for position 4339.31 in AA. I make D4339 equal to 15.71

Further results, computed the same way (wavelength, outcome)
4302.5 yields 15.95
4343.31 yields 15.31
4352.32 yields 15.63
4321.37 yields 17.44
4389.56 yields 16.52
